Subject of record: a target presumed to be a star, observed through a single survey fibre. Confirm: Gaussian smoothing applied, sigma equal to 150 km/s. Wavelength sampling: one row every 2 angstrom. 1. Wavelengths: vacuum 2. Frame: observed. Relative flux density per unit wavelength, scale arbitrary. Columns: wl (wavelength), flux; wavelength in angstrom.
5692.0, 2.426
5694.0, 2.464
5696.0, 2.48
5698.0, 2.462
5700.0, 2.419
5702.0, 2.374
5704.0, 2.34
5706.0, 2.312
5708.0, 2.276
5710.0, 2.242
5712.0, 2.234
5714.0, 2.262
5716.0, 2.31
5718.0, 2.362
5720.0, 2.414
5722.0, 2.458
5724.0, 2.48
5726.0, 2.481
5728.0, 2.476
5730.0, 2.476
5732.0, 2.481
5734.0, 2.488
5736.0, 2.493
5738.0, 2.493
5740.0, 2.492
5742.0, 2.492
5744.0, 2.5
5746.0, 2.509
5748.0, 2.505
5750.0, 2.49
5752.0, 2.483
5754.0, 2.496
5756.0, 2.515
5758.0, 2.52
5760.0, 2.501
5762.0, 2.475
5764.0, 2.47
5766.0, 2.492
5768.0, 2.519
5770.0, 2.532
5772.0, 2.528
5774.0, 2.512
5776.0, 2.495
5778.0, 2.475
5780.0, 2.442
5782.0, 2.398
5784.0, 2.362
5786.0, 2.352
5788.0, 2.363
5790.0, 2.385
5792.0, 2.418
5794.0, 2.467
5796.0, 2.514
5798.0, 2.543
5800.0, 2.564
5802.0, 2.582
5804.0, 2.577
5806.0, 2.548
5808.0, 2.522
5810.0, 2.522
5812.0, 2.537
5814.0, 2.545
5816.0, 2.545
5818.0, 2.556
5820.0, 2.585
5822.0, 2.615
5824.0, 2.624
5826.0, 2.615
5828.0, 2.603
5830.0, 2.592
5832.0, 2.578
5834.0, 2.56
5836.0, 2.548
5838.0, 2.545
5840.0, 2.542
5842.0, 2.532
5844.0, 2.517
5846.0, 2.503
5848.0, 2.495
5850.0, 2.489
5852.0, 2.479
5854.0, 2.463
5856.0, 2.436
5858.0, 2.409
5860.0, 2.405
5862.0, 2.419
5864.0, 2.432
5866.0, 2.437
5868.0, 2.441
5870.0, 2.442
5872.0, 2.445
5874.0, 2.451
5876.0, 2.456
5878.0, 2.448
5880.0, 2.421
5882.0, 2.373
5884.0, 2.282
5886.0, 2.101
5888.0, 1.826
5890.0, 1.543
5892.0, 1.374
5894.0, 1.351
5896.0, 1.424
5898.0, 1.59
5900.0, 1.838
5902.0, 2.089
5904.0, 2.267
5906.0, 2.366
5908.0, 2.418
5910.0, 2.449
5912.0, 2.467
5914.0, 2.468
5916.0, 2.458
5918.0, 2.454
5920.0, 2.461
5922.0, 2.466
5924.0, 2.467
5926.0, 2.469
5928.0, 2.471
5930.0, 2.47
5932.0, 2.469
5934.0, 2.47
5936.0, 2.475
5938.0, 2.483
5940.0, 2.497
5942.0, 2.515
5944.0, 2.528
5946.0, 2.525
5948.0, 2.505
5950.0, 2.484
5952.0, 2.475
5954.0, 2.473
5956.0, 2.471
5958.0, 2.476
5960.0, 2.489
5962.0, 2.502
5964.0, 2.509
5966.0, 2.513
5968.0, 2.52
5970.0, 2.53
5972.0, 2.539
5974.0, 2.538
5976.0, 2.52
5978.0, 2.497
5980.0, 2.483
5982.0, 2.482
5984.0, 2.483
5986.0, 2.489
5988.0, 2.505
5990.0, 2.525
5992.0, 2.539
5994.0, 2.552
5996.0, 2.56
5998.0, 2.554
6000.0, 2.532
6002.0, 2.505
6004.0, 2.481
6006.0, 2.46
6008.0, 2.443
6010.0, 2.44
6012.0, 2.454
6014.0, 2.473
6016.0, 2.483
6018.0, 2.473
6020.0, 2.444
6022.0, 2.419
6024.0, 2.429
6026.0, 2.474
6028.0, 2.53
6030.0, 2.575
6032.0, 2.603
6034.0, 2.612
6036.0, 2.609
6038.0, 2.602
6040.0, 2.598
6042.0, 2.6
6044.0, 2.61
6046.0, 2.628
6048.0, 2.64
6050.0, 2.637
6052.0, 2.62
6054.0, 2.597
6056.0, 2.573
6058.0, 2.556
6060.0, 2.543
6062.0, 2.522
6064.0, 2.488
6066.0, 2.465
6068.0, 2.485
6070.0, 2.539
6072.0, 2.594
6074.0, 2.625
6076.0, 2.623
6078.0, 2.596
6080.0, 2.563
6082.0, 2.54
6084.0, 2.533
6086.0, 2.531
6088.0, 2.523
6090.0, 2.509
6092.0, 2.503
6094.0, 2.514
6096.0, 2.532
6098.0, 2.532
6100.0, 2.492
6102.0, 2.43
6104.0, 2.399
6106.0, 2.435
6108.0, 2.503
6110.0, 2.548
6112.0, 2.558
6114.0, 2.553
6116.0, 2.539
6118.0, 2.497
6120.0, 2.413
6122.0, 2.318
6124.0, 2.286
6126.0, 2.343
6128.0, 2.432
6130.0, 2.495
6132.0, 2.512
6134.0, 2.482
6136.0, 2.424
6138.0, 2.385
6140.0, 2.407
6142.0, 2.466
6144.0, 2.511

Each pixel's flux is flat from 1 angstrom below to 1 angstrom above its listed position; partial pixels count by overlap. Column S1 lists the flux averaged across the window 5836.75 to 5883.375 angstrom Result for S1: 2.46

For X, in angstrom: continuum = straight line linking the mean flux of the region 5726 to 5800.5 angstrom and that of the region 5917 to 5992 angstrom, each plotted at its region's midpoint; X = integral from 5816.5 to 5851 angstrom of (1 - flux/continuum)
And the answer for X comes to -1.0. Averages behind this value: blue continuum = 2.48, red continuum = 2.49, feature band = 2.56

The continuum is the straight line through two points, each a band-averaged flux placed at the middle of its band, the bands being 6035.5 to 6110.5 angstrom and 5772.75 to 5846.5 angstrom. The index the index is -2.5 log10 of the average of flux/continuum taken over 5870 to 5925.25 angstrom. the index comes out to 0.16 mag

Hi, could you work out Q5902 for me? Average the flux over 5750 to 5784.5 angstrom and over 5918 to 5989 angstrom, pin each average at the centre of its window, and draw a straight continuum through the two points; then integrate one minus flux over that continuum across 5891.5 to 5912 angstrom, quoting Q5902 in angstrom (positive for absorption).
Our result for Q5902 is 4.39 angstrom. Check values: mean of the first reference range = 2.49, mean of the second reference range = 2.49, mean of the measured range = 1.96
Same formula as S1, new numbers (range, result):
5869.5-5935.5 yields 2.23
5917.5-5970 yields 2.49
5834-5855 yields 2.51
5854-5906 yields 2.16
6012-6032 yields 2.48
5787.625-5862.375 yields 2.52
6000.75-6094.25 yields 2.54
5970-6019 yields 2.5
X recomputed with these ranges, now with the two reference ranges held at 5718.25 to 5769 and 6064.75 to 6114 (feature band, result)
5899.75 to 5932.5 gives 1.4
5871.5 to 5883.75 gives 0.4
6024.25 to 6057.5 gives -0.9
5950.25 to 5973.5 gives 0.1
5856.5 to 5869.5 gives 0.4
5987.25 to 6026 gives 0.4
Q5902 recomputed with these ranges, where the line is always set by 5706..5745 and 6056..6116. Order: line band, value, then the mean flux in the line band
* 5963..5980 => -0.19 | 2.52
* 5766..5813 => -1.00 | 2.49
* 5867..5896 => 4.09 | 2.11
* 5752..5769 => -0.51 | 2.5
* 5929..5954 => -0.09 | 2.49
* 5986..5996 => -0.13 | 2.53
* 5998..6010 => 0.07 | 2.49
